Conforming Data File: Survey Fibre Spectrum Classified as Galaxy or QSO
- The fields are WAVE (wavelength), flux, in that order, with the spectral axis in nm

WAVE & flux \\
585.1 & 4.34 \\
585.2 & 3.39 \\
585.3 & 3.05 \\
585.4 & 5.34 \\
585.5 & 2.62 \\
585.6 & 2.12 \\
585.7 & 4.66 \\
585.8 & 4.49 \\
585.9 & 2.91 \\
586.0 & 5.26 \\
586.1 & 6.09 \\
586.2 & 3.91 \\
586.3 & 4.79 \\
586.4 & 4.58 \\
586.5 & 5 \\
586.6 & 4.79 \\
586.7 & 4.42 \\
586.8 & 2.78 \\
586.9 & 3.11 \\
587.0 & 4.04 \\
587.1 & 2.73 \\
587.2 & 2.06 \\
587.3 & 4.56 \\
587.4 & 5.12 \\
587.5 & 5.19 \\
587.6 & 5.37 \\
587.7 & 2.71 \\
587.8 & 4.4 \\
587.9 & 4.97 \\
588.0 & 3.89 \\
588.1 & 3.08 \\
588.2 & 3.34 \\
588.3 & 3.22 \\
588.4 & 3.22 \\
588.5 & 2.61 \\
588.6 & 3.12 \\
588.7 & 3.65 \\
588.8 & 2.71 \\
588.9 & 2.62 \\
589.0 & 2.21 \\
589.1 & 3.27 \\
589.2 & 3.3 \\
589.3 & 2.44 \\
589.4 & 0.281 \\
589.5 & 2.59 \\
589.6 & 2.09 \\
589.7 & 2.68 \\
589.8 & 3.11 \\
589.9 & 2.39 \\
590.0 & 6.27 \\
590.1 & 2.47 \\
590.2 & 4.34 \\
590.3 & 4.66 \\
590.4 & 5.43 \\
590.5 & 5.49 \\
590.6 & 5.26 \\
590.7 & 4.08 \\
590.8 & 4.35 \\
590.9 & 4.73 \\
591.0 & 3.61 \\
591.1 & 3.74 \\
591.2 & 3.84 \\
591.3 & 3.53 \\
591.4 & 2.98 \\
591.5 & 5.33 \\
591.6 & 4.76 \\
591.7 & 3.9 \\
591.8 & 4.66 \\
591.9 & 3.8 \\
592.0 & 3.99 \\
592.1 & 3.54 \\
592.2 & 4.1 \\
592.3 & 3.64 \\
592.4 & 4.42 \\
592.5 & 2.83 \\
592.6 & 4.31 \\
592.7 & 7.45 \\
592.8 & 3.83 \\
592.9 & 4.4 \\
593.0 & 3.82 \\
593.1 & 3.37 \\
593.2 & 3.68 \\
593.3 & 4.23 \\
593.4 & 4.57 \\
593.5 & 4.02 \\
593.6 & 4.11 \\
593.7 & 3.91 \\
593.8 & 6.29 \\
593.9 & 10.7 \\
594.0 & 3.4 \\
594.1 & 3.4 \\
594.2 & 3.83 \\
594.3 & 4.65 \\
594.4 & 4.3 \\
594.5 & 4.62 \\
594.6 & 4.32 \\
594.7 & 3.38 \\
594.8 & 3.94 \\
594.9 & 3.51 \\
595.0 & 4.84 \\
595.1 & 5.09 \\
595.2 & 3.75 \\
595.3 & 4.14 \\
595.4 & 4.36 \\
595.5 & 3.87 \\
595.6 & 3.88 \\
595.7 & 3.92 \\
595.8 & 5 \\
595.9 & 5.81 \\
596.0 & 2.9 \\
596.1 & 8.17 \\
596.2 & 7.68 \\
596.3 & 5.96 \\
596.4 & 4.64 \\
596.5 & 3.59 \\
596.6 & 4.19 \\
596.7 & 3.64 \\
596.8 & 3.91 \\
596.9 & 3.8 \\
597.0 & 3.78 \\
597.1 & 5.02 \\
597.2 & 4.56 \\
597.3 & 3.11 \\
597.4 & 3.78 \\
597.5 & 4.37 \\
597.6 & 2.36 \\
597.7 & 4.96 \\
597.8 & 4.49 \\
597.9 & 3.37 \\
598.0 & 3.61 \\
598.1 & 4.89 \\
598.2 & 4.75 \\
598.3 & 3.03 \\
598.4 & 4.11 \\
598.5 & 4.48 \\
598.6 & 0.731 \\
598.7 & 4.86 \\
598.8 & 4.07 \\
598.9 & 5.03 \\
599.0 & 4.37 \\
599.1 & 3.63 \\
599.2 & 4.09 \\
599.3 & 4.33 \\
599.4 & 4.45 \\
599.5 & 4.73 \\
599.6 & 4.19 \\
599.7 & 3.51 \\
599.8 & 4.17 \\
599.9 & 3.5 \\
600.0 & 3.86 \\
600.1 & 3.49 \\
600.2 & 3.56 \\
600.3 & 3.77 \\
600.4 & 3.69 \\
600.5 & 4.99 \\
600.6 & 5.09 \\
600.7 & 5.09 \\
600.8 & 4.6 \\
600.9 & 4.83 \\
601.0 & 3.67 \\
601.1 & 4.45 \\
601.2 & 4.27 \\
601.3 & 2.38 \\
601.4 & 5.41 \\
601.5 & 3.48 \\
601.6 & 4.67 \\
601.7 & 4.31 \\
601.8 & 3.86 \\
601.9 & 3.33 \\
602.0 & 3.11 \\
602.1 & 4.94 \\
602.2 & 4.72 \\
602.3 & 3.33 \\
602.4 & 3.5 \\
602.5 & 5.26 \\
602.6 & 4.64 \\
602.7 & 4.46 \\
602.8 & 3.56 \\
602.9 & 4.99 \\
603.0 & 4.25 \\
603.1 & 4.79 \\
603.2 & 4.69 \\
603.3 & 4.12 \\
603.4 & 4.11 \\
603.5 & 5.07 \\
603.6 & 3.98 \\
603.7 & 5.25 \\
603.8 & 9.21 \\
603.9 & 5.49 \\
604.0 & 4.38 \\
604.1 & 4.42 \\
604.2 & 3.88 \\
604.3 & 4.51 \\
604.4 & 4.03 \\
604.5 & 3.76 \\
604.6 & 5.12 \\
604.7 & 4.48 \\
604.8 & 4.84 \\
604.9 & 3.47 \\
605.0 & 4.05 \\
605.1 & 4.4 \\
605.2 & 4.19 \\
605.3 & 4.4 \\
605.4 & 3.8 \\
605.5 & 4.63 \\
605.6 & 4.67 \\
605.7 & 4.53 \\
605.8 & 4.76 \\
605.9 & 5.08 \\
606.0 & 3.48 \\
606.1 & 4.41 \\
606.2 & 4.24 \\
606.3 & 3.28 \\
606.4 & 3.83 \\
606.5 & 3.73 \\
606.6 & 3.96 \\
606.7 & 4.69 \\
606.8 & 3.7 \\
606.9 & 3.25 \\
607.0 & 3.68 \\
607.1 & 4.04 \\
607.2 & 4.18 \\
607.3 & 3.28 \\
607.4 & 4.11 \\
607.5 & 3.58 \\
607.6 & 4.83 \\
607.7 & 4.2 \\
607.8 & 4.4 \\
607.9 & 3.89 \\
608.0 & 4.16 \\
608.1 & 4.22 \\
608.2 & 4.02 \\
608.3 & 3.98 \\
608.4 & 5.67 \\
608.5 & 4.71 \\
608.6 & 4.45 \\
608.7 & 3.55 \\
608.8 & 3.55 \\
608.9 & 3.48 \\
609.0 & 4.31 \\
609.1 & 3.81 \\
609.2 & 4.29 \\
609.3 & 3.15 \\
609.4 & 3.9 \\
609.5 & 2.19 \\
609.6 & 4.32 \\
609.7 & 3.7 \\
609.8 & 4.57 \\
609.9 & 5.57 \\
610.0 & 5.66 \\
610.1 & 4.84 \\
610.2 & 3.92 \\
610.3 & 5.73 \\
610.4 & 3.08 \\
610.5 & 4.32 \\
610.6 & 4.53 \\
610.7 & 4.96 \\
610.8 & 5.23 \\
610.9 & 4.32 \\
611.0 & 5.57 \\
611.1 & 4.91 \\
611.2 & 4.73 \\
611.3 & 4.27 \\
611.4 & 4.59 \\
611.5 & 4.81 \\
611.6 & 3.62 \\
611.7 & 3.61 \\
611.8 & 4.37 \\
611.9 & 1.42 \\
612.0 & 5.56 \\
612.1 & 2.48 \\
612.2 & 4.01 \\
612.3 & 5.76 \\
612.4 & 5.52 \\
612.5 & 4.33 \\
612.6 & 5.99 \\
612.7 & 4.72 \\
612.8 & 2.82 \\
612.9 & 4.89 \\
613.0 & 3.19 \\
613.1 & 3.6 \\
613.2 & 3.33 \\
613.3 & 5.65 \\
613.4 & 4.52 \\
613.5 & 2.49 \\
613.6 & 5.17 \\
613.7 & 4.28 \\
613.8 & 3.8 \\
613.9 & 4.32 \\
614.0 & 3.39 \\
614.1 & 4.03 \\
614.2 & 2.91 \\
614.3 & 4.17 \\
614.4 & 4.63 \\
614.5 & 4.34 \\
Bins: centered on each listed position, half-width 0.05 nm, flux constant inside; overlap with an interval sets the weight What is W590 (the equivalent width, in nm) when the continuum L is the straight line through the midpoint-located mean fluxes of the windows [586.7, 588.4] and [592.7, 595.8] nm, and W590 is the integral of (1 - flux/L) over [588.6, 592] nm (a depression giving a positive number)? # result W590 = 0.34 nm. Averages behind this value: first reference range 3.79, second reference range 4.4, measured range 3.65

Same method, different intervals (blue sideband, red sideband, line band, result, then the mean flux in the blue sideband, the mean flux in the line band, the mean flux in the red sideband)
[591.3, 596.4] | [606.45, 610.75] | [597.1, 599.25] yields 0.21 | 4.5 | 3.96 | 4.14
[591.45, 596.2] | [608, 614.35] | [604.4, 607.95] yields 0.14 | 4.48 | 4.14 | 4.24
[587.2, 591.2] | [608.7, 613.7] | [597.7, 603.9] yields -0.46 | 3.64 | 4.26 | 4.27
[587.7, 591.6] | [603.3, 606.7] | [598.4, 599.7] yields 0.02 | 3.57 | 4.06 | 4.47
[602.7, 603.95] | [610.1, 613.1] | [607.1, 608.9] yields 0.19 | 4.94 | 4.14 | 4.38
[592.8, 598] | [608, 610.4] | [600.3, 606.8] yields -0.12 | 4.41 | 4.37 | 4.22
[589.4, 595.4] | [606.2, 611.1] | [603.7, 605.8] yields -0.23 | 4.18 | 4.63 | 4.18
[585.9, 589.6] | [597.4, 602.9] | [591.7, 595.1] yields -0.47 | 3.62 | 4.36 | 4.09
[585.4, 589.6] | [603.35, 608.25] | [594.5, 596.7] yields -0.37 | 3.62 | 4.59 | 4.32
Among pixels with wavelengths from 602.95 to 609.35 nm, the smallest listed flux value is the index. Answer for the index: 3.15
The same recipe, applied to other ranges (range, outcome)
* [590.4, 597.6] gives 2.36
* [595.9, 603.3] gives 0.731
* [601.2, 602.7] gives 2.38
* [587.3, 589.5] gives 0.281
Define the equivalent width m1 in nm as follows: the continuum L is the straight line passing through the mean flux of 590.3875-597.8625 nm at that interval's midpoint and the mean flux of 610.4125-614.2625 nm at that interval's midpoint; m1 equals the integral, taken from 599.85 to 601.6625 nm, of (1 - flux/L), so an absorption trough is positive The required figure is 0.08 nm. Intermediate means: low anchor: 4.39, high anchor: 4.25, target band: 4.16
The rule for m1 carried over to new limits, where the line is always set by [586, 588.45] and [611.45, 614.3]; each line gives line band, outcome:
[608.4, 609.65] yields 0.064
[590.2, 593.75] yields -0.136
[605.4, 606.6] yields -0.035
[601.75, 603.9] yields -0.245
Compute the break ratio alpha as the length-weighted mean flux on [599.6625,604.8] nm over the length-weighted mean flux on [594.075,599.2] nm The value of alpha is 1.03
